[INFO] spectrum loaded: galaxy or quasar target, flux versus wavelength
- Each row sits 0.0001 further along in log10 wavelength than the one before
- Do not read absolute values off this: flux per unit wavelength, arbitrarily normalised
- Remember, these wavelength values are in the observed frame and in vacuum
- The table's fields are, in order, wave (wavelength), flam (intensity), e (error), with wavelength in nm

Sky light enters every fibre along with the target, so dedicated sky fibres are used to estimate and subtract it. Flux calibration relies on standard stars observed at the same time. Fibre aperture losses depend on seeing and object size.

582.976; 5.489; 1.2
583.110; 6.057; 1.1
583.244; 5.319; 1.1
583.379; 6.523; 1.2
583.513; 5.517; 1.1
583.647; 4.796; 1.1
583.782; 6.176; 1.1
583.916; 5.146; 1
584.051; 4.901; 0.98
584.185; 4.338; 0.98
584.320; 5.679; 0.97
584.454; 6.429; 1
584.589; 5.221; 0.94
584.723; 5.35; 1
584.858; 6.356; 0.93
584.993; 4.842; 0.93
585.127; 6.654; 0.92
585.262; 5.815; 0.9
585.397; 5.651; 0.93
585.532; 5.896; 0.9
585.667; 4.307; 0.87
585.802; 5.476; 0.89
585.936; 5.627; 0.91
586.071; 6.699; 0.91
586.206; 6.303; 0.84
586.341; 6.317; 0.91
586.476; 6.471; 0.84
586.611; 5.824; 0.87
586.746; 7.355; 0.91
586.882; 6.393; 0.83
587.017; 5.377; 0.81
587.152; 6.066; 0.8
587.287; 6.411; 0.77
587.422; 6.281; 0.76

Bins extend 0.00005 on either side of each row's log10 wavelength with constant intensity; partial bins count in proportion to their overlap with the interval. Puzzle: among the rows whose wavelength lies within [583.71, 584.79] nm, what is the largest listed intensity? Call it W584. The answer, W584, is 6.429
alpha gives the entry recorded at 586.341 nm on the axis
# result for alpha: 6.317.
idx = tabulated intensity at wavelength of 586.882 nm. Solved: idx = 6.393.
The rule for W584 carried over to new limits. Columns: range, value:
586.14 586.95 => 7.355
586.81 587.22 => 6.393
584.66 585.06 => 6.356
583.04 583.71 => 6.523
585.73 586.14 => 6.699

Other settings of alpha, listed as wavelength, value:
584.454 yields 6.429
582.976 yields 5.489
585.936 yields 5.627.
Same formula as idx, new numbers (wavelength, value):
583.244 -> 5.319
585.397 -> 5.651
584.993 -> 4.842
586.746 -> 7.355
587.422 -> 6.281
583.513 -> 5.517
